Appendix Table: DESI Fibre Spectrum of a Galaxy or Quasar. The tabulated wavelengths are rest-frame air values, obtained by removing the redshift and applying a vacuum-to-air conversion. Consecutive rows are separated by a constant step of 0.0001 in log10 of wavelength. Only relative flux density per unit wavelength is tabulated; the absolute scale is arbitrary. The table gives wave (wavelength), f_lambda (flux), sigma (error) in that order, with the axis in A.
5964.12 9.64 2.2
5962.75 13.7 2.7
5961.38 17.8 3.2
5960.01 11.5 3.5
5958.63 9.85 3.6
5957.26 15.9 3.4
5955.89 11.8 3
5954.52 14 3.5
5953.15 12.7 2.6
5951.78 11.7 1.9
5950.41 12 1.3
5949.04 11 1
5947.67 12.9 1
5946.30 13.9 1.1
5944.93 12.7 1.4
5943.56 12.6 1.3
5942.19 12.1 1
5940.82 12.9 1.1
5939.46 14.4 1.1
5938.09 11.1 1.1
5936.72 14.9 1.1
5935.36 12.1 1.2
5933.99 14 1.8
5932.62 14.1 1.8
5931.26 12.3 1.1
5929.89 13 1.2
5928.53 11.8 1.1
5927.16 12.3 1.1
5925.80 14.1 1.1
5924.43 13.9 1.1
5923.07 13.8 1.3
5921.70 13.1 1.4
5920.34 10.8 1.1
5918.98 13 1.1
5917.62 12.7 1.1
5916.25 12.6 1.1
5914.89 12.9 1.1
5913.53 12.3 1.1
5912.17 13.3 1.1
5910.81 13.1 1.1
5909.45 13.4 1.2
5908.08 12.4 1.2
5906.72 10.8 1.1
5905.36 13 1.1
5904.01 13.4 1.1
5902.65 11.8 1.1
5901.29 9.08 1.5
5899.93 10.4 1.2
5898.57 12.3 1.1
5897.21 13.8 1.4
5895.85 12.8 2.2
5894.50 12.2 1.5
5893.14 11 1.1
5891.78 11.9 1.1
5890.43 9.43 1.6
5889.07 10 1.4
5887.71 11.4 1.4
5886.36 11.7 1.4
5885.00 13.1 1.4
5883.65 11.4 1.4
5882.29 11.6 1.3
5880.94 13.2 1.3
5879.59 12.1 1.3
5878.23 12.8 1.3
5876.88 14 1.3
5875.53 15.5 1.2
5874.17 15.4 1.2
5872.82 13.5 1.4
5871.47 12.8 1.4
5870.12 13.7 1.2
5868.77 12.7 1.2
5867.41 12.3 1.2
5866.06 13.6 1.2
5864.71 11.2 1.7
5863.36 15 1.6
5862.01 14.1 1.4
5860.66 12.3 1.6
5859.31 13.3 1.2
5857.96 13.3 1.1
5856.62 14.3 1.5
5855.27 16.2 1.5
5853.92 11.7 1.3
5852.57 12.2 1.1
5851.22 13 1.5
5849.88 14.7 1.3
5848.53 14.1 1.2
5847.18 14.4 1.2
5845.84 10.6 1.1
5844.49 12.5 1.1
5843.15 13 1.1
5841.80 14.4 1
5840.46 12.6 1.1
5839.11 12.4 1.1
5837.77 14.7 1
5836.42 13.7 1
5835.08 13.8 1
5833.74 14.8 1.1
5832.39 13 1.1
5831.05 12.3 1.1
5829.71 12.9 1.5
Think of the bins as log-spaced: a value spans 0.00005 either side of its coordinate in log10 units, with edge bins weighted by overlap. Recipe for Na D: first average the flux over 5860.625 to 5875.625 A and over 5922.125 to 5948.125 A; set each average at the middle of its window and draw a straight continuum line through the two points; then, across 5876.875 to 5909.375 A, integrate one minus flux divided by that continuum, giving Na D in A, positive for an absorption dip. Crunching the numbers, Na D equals 3.5 A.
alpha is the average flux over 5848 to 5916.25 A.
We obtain 12.7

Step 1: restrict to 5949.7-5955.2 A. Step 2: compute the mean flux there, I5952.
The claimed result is 12.6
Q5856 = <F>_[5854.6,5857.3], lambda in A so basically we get 15.3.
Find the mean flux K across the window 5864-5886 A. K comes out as 13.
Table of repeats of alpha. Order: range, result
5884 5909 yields 11.7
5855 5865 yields 13.7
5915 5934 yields 12.9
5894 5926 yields 12.5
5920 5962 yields 12.9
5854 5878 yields 13.7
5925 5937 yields 13.1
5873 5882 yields 13.7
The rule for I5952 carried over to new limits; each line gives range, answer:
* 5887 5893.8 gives 10.8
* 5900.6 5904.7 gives 11.5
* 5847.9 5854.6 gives 13.1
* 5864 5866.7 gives 12.4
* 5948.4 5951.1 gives 11.5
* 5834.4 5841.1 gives 13.4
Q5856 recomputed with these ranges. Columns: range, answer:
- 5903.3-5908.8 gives 12.4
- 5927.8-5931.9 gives 12.4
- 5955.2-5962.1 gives 13.4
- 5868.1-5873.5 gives 13.2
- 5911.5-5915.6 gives 12.8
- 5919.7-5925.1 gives 12.9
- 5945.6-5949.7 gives 12.6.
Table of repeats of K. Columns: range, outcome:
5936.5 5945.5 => 12.9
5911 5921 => 12.6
